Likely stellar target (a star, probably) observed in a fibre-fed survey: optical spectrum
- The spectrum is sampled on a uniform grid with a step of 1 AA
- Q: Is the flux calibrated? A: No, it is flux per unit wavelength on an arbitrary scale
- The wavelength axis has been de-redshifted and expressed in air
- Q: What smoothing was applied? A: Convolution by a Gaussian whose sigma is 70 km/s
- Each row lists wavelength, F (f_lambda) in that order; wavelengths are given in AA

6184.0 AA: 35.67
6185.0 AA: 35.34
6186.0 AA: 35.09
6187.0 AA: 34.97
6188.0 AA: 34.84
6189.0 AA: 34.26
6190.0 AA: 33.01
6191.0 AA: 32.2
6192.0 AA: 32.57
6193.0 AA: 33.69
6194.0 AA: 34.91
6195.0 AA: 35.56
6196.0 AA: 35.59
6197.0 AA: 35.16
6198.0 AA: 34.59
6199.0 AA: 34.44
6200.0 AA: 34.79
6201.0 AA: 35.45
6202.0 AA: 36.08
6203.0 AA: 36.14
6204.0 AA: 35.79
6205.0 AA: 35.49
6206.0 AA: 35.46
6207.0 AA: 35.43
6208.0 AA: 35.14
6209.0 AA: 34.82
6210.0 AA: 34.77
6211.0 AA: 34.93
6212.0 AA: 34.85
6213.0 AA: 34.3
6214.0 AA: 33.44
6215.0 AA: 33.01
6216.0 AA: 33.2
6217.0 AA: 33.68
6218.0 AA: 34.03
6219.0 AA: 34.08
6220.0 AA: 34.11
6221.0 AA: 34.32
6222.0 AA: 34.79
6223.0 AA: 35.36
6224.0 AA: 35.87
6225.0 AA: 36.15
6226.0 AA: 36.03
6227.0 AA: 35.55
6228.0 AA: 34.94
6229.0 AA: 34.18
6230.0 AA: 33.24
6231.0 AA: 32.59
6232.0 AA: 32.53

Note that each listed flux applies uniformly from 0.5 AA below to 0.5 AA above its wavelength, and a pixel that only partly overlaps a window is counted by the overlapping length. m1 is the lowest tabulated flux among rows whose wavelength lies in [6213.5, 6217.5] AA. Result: 33.01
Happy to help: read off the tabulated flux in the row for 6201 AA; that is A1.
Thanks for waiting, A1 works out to 35.45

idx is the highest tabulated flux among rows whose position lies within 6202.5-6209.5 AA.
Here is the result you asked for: 36.14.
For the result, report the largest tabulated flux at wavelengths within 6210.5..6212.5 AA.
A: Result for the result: 34.93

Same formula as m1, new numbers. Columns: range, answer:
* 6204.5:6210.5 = 34.77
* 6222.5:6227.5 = 35.36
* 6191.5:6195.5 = 32.57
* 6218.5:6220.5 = 34.08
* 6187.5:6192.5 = 32.2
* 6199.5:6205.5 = 34.79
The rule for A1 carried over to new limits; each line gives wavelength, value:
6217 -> 33.68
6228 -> 34.94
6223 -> 35.36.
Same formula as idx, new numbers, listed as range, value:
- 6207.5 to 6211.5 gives 35.14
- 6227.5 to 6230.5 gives 34.94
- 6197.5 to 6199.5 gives 34.59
